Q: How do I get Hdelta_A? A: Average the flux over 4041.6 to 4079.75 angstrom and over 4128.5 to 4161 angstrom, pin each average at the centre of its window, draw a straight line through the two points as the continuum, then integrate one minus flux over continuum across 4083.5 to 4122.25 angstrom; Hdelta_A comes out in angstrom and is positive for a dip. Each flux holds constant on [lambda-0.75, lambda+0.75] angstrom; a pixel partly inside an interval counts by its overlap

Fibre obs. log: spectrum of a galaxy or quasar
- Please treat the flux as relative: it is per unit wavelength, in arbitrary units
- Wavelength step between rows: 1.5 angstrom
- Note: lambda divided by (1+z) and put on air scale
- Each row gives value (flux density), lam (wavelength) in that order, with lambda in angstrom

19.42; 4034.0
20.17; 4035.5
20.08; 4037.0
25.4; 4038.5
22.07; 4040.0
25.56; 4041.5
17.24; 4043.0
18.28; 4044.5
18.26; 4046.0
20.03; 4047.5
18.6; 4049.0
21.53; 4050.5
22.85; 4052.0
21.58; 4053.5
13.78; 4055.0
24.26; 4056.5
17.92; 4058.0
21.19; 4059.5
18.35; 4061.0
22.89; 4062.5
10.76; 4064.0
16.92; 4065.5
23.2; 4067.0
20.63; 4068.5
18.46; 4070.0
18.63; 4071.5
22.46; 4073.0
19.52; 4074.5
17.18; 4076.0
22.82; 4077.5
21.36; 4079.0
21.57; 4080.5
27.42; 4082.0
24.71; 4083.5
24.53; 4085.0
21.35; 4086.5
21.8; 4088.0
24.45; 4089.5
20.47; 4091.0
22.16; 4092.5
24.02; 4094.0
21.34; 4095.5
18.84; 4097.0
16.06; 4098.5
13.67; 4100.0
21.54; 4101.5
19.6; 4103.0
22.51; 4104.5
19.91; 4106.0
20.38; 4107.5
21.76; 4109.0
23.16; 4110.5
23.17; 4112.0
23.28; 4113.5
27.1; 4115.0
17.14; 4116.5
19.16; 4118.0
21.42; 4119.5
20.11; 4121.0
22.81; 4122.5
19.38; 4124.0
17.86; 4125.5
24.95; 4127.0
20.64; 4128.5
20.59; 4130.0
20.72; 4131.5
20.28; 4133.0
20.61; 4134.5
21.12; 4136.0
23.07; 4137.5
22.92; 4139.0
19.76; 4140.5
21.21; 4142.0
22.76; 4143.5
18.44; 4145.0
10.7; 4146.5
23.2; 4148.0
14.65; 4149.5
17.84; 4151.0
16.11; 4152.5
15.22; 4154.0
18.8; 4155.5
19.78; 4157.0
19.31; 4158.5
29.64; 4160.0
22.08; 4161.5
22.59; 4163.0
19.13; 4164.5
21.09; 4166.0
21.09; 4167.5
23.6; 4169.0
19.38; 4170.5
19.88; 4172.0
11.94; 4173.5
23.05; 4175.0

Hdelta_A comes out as -2.91 angstrom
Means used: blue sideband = 19.7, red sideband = 19.9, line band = 21.2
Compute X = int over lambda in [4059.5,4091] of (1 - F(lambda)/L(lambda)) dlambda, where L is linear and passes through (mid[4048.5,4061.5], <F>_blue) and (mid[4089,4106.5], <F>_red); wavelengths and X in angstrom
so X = -1.2 angstrom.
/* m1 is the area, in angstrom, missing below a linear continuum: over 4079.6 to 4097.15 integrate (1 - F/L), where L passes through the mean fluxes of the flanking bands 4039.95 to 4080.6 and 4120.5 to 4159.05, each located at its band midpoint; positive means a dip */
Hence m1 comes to -2.7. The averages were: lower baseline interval 19.9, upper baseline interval 19.7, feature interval 22.8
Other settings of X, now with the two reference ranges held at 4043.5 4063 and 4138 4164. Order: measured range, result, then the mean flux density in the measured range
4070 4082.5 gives -0.8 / 21.1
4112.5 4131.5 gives -1.4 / 21.2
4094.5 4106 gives 0.3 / 19.2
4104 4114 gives -1.1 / 22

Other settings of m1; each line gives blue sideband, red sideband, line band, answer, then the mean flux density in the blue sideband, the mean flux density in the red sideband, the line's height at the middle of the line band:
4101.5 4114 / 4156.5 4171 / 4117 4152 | 2.6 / 21.7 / 21.8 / 21.8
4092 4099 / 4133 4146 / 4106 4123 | -0.8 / 20.6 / 21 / 20.8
